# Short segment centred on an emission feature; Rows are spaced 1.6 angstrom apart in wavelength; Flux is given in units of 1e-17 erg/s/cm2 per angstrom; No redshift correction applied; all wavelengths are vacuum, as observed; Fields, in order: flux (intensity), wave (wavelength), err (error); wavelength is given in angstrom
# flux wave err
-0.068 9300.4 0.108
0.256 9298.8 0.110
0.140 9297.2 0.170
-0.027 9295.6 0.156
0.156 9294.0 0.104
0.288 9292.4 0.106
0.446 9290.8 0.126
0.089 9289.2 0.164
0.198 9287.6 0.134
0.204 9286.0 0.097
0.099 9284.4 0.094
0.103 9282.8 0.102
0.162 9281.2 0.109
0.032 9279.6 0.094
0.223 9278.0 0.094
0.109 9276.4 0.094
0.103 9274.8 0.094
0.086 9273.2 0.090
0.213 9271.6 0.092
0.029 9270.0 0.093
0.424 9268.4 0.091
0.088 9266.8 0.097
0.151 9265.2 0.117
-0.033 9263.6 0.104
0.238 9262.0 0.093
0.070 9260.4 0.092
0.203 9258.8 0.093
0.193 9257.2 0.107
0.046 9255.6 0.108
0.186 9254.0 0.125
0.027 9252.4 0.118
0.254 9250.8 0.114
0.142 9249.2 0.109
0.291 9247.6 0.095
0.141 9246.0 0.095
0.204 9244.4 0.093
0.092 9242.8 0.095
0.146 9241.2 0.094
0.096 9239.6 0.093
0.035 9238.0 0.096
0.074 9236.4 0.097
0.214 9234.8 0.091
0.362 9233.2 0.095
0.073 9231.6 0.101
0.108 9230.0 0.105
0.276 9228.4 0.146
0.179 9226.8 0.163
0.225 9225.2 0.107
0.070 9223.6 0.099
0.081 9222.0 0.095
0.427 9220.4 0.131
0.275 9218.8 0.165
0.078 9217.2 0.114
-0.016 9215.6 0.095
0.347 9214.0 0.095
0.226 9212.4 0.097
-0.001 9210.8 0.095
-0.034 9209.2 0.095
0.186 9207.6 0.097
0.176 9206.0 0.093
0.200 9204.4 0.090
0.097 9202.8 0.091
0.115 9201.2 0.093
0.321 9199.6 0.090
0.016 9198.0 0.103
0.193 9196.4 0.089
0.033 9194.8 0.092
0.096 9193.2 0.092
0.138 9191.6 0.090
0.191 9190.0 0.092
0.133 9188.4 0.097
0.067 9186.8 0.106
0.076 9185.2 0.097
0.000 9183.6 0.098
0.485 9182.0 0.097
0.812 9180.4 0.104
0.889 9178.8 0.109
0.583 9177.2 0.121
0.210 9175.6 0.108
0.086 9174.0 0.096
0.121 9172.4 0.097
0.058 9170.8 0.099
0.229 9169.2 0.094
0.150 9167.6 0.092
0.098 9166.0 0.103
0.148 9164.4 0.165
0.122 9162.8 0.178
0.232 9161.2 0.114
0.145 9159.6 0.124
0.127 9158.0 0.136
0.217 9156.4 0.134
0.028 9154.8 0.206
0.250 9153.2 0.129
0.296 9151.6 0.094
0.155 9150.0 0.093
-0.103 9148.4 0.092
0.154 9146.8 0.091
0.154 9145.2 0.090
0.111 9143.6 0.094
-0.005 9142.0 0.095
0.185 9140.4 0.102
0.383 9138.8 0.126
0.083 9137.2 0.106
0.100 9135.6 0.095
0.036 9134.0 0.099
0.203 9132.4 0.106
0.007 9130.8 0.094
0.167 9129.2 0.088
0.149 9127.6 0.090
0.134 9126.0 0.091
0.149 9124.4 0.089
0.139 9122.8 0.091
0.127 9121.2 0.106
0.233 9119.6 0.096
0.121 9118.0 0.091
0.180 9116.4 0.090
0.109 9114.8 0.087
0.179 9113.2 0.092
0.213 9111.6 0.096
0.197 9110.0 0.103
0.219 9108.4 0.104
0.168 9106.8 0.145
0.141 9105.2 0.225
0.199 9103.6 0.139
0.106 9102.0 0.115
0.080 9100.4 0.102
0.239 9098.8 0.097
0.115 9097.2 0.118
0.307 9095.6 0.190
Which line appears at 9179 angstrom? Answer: H-beta 4861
